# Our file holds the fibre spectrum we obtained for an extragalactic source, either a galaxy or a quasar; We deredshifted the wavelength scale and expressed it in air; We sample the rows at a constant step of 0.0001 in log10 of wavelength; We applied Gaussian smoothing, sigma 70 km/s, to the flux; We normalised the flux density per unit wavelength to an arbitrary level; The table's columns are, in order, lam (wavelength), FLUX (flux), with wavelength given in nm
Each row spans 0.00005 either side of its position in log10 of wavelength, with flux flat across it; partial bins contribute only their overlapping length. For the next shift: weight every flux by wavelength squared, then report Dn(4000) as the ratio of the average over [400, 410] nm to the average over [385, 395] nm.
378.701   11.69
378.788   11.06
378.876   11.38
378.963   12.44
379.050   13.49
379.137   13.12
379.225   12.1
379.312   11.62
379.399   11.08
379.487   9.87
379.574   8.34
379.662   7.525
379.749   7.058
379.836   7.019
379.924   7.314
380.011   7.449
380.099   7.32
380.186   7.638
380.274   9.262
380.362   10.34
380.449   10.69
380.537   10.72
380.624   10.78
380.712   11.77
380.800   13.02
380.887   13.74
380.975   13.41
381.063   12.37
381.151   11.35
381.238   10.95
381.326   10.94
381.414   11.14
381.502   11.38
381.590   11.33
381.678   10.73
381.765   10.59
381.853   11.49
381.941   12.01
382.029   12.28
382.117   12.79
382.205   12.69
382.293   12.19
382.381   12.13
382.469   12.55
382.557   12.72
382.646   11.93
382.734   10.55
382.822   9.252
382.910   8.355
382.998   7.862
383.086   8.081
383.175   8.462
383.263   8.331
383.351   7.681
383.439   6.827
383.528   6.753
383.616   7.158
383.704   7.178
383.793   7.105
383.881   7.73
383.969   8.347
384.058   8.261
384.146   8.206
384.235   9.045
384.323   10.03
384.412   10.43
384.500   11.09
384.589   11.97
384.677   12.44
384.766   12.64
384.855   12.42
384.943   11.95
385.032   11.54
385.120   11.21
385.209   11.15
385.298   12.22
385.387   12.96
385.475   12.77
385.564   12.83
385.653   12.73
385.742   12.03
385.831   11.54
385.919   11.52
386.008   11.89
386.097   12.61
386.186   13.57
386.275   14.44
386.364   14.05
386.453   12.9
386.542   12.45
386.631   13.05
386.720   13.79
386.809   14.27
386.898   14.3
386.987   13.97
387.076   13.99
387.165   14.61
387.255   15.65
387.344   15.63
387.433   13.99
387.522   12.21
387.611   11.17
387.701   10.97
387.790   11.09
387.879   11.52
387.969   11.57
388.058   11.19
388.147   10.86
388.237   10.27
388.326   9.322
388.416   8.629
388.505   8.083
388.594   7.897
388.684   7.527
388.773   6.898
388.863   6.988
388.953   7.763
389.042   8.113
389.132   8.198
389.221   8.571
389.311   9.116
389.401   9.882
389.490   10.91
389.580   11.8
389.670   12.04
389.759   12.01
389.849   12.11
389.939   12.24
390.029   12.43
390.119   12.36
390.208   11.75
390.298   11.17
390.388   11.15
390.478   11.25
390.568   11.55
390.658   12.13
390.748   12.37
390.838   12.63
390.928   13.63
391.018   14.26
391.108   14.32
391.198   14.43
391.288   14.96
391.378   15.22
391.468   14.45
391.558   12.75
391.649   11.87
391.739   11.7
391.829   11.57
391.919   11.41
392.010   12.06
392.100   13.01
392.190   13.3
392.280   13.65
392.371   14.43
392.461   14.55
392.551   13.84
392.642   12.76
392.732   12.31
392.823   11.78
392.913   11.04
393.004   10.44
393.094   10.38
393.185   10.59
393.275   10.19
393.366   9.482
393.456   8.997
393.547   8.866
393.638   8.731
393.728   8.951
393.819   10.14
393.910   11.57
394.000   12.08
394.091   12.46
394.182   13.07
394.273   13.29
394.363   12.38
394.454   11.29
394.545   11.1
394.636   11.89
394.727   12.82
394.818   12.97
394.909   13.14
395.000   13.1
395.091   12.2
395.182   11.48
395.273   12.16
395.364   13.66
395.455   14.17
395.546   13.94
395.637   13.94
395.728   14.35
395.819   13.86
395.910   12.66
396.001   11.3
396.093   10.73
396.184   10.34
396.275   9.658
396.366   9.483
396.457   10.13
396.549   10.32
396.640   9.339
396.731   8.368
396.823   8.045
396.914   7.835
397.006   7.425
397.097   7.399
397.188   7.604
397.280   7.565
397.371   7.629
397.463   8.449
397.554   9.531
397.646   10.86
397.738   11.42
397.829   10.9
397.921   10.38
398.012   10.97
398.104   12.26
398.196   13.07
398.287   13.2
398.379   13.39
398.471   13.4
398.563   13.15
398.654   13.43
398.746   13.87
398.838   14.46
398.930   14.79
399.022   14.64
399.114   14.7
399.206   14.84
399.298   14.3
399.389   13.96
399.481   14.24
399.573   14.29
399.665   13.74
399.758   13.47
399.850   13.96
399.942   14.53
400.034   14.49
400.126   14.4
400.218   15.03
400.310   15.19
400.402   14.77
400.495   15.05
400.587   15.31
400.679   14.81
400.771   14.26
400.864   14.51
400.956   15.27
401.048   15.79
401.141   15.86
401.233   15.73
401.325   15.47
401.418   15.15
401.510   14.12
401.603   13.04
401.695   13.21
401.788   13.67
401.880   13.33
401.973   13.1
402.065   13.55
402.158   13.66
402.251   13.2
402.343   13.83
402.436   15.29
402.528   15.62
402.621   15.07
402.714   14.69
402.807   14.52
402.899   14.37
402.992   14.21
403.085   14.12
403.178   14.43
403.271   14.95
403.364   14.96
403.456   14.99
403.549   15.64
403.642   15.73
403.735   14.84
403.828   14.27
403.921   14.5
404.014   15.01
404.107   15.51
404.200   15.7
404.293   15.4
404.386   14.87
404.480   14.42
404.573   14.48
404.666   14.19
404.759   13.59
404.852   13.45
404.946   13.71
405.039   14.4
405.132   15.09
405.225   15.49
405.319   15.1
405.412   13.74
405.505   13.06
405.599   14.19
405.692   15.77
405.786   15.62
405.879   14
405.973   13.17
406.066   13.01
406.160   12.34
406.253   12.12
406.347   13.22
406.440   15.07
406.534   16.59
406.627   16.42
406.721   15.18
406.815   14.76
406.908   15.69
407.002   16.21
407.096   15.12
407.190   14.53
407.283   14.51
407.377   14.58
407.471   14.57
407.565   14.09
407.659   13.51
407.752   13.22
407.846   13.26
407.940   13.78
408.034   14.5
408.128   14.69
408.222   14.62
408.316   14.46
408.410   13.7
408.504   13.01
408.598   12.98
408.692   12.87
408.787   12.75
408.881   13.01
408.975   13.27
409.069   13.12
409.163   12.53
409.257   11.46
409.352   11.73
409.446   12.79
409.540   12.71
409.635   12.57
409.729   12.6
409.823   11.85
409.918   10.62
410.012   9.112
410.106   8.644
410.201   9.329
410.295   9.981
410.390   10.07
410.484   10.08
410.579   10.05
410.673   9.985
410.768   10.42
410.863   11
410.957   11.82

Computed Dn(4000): 1.3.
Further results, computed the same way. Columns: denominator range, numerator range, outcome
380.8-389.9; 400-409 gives 1.44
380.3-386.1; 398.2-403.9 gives 1.46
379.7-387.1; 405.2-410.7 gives 1.37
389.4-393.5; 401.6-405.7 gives 1.25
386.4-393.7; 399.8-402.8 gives 1.32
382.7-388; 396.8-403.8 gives 1.29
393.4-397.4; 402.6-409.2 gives 1.38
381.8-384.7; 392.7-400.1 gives 1.28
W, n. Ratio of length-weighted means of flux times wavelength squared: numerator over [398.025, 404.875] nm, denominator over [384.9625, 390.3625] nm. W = 1.3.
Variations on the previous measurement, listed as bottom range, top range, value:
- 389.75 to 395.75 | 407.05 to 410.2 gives 1.15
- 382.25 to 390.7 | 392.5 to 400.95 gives 1.16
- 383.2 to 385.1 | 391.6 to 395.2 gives 1.31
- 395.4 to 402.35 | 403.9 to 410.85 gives 1.10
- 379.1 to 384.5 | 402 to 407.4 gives 1.64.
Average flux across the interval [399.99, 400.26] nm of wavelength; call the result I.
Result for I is 14.6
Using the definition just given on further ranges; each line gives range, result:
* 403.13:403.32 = 14.7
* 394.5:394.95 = 12.4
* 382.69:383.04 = 9.03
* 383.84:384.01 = 8.06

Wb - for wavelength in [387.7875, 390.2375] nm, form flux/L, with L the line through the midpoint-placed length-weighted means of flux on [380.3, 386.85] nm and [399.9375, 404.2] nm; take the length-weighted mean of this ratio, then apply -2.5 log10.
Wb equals 0.21 mag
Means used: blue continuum 11.1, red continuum 14.6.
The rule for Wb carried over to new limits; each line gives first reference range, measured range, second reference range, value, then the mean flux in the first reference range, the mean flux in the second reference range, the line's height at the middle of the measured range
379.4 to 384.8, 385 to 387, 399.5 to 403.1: -0.170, 10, 14.5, 10.9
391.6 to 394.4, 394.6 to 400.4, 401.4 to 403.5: 0.065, 11.6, 14.2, 12.9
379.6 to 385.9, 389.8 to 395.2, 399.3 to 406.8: 0.019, 10.4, 14.5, 12.4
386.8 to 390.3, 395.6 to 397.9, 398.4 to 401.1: 0.330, 11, 14.4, 13.5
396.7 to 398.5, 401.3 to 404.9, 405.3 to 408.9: -0.167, 9.97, 14.2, 12.4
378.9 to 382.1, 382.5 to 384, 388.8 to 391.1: 0.256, 10.7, 11.1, 10.8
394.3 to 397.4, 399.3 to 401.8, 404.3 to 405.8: -0.143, 11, 14.4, 12.8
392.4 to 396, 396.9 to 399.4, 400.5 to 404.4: 0.145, 12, 14.7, 13.3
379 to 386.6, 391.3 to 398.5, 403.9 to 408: 0.109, 10.7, 14.5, 12.7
